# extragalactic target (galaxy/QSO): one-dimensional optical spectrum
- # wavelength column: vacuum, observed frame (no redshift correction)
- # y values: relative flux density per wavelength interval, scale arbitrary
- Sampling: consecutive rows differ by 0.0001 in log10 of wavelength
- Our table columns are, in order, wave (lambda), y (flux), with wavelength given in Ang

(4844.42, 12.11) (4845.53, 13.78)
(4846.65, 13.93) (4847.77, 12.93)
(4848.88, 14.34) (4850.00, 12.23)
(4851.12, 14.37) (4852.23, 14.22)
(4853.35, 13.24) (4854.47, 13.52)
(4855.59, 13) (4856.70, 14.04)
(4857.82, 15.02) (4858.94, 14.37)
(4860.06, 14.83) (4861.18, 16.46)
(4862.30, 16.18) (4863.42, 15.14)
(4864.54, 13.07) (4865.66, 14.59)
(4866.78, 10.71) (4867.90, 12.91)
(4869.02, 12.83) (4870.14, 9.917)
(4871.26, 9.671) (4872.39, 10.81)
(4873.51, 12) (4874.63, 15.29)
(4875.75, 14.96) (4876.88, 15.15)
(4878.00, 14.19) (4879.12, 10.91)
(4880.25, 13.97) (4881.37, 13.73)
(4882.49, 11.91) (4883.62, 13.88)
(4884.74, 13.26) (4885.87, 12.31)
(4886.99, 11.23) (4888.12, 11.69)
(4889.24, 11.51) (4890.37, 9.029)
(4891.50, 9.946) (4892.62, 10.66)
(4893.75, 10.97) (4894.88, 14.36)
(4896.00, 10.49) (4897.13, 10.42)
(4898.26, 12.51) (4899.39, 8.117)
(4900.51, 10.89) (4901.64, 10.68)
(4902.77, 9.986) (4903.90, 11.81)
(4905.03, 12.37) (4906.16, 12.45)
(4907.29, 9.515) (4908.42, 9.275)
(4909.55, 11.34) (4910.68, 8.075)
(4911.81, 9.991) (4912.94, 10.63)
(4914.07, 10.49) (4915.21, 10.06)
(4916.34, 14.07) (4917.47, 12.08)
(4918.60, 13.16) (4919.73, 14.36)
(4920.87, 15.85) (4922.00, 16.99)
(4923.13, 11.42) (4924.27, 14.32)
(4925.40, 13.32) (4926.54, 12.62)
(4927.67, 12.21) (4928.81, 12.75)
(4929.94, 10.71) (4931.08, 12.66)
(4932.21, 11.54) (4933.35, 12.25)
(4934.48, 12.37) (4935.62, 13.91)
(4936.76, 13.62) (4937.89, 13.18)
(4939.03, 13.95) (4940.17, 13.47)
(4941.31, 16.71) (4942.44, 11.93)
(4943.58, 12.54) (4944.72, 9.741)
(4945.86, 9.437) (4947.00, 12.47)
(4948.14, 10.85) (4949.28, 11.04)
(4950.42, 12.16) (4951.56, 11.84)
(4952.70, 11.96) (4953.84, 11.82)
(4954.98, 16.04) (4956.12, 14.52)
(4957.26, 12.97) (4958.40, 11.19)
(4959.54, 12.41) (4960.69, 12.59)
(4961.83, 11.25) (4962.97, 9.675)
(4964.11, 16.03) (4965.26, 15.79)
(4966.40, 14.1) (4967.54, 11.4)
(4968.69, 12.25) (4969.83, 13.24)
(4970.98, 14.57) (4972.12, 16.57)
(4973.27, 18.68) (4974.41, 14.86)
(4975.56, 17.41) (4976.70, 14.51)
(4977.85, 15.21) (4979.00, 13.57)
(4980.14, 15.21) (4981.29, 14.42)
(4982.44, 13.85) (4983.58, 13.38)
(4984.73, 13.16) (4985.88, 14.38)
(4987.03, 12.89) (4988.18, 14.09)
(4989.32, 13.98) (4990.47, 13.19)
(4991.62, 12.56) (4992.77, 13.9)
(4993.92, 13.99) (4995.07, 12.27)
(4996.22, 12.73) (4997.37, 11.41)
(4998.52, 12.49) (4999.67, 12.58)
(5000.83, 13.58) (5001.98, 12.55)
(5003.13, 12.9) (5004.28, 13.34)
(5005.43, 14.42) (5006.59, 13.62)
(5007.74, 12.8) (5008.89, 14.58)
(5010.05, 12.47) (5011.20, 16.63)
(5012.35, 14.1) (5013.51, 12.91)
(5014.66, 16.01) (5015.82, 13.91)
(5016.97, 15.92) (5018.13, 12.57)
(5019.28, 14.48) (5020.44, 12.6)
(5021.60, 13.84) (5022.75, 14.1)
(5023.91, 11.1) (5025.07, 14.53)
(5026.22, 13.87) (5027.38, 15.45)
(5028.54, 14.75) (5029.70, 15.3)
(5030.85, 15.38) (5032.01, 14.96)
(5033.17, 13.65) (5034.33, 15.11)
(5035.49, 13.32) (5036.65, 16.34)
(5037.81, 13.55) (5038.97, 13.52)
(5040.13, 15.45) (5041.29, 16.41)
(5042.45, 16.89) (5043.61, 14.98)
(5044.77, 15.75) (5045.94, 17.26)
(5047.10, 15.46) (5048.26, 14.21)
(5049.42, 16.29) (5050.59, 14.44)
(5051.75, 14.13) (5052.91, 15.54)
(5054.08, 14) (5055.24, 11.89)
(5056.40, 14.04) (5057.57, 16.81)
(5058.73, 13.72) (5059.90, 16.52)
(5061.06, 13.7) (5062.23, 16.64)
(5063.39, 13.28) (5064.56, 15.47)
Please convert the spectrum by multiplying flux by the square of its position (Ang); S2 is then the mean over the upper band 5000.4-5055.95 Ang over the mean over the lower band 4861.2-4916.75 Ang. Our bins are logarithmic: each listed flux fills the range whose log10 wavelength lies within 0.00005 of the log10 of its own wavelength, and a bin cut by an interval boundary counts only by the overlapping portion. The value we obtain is 1.28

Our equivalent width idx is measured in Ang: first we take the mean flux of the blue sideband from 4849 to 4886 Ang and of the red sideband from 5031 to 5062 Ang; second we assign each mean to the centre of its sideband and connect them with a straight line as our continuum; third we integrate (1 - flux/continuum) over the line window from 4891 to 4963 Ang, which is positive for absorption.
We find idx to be 9.8 Ang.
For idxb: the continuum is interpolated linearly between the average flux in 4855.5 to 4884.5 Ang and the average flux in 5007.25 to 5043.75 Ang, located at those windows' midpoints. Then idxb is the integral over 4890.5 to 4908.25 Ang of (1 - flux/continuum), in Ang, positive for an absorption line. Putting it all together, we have 3.5 Ang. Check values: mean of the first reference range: 13.5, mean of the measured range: 10.9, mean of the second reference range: 14.4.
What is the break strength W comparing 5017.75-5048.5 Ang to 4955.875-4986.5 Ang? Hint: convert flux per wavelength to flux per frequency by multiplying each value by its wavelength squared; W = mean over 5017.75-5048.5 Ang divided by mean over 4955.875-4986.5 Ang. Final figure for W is 1.08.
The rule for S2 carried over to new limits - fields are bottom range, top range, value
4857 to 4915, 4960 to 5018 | 1.19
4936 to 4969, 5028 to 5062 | 1.23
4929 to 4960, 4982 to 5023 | 1.11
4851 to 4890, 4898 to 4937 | 0.92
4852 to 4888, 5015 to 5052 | 1.18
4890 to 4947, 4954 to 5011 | 1.18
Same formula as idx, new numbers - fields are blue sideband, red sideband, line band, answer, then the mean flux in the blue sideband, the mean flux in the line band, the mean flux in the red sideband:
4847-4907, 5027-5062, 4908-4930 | 1.6 Ang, 12.6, 12.2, 15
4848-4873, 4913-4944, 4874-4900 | 2.1 Ang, 13.4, 12.2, 13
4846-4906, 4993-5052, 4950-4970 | 1.0 Ang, 12.6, 12.8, 14.2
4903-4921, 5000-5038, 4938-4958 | -0.4 Ang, 11.5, 12.6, 14.1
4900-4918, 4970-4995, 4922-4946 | -1.4 Ang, 10.9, 12.8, 14.4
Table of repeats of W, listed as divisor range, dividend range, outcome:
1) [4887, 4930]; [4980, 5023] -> 1.22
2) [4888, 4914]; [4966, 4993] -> 1.37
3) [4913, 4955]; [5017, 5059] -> 1.21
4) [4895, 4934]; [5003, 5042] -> 1.26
